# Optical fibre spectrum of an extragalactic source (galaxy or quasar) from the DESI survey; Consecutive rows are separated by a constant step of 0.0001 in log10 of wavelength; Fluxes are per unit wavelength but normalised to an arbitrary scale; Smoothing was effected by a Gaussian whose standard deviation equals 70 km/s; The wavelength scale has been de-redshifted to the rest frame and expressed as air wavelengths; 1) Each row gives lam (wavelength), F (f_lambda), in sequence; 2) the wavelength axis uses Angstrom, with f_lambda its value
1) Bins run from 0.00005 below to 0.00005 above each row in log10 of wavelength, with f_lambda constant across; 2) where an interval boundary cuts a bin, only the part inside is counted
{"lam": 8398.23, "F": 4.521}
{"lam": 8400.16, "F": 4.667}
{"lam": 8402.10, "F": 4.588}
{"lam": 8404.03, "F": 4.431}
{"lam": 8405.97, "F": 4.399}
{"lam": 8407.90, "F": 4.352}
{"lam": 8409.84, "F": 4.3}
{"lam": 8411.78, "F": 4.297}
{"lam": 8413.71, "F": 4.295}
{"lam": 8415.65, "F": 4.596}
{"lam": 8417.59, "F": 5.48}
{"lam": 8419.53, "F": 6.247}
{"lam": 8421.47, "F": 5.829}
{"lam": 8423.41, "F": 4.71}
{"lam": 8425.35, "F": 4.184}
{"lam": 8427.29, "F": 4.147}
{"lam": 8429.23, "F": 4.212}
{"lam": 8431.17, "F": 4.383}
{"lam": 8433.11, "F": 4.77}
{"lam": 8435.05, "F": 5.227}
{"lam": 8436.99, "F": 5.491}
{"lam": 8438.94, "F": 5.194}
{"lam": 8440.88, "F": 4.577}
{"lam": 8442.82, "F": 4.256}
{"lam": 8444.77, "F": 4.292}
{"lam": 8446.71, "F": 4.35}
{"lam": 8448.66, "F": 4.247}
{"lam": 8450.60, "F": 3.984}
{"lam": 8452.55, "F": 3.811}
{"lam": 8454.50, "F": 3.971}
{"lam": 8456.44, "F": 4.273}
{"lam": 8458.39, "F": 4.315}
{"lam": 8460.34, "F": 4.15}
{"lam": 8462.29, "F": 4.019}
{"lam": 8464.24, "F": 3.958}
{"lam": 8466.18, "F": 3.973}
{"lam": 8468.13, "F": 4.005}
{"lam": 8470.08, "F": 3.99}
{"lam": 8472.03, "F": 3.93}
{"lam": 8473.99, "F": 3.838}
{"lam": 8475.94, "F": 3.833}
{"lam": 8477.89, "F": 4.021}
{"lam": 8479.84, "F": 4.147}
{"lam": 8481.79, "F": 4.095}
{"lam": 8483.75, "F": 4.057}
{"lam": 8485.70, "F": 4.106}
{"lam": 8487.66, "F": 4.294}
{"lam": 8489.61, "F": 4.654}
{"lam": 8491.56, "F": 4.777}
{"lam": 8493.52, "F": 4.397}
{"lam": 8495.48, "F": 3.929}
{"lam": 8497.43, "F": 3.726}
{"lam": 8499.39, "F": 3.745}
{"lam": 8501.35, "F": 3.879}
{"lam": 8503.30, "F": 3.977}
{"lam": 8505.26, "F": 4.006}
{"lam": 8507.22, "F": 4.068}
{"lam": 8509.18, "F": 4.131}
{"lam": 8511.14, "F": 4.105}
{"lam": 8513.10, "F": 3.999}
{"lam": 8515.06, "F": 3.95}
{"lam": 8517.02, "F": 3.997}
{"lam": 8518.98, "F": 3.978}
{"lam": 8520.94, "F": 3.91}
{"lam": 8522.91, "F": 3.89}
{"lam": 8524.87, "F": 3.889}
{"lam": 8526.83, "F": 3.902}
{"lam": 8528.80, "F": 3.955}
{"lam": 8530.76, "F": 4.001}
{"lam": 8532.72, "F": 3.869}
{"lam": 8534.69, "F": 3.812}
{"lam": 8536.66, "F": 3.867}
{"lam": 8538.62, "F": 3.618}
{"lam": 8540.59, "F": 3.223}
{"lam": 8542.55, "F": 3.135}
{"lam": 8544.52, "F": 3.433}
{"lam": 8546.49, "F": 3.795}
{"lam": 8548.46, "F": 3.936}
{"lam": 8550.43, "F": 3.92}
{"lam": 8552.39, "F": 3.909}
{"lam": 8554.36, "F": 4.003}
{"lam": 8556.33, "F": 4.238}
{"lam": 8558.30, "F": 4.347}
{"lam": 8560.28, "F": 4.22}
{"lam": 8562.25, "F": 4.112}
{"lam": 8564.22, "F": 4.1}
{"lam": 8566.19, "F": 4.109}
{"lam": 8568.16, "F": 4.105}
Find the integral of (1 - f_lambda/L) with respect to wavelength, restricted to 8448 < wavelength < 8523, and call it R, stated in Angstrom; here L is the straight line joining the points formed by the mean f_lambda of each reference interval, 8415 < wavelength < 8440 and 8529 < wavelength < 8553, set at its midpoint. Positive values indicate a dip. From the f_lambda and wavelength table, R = 4.48 Angstrom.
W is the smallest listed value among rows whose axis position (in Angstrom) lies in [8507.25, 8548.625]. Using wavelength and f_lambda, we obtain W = 3.135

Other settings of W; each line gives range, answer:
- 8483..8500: 3.726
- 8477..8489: 4.021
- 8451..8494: 3.811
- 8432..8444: 4.256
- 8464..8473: 3.93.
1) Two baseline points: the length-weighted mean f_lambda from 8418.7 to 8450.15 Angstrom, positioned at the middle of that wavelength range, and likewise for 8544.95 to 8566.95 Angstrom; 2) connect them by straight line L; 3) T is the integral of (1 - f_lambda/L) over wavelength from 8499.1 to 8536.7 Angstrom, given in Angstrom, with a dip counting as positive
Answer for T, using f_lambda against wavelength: 2.7 Angstrom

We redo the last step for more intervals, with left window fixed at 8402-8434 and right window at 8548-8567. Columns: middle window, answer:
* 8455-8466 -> 0.9 Angstrom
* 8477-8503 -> 1.4 Angstrom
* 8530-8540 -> 0.9 Angstrom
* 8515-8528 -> 1.0 Angstrom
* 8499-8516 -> 1.2 Angstrom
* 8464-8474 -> 1.1 Angstrom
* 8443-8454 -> 1.0 Angstrom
